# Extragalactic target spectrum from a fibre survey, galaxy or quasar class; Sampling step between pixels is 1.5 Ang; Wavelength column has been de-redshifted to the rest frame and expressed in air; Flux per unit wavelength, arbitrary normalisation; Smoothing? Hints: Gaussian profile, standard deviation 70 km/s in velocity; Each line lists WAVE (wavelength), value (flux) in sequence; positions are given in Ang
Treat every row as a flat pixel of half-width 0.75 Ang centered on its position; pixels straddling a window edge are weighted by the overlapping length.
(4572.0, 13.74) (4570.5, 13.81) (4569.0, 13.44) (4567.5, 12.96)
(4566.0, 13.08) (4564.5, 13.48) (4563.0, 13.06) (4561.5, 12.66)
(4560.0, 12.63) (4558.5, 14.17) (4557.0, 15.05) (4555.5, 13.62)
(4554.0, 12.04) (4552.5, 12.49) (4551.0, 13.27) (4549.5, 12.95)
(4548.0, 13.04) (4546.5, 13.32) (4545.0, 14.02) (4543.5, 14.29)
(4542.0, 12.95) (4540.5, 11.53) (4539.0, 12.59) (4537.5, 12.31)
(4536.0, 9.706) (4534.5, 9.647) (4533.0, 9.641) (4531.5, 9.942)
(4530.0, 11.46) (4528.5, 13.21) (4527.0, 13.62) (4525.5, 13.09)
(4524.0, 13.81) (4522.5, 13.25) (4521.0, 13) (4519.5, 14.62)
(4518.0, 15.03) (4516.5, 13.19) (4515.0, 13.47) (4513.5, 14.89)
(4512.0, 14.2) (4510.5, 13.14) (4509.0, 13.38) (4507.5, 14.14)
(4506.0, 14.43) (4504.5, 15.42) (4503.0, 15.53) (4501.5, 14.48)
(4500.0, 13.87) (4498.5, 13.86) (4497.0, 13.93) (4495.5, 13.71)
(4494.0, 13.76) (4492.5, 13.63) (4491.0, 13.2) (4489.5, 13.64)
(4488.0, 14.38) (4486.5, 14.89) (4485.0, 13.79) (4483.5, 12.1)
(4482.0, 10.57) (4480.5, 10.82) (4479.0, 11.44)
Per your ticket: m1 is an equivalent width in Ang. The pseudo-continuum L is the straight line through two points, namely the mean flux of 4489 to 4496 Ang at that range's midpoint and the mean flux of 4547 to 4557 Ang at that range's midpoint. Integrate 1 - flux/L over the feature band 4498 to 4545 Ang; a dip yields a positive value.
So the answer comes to 0.6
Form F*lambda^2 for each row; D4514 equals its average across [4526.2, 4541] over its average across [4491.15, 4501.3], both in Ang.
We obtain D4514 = 0.8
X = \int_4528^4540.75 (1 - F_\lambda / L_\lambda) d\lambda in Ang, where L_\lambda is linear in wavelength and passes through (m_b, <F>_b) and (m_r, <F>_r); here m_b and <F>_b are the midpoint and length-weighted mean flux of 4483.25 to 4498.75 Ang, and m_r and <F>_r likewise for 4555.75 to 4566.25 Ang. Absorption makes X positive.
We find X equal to 2.37 Ang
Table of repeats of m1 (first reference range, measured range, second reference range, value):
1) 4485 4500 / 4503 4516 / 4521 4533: -1.0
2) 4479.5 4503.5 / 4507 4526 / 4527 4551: -1.5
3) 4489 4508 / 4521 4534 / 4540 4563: 1.3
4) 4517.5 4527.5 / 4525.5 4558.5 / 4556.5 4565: 2.7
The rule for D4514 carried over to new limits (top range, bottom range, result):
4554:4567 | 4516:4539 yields 1.10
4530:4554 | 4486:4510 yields 0.87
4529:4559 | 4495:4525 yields 0.90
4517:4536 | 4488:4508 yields 0.89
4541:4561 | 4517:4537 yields 1.09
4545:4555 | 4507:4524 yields 0.95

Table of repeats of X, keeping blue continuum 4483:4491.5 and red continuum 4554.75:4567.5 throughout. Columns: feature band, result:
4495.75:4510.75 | -0.6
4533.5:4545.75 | 1.3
